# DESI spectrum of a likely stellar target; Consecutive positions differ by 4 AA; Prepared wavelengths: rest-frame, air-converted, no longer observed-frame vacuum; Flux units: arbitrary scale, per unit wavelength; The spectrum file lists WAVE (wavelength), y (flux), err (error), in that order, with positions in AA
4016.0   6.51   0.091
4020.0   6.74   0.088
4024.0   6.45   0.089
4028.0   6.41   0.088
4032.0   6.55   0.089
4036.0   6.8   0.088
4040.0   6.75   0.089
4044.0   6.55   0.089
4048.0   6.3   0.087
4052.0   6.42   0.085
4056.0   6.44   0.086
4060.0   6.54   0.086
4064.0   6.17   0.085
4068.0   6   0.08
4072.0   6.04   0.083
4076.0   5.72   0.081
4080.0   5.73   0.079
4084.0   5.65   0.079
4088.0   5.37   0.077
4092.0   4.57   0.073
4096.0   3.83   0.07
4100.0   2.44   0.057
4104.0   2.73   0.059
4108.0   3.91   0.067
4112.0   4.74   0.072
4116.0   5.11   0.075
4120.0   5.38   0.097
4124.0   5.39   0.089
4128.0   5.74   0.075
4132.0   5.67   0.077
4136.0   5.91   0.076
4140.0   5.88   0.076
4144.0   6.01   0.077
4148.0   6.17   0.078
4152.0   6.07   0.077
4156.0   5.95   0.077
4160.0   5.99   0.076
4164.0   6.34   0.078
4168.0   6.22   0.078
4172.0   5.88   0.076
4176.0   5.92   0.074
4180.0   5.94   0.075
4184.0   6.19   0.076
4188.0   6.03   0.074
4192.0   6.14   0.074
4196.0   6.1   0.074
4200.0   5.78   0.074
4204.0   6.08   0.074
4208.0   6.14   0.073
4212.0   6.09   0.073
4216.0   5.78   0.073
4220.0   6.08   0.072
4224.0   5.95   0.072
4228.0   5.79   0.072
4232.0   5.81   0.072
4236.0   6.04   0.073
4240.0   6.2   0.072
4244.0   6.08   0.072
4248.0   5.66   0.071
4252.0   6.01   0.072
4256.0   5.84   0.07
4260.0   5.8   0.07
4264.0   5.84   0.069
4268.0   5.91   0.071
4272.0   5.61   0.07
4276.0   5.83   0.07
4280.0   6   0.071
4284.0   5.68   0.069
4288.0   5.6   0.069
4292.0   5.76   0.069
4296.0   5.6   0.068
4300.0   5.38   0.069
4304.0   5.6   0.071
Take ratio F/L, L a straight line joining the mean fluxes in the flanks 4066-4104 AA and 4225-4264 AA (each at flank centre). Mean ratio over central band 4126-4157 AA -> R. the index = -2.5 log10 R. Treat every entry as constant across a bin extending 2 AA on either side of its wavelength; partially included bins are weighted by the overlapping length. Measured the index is -0.127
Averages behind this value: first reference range 4.92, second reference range 5.91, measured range 5.92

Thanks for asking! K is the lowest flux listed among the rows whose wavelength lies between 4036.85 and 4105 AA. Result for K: 2.44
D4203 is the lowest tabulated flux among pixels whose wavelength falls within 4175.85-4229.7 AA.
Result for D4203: 5.78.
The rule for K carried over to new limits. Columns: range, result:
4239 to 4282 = 5.61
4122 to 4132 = 5.39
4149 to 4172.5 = 5.88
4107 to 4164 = 3.91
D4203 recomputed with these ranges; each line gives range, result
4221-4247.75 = 5.79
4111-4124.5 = 4.74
